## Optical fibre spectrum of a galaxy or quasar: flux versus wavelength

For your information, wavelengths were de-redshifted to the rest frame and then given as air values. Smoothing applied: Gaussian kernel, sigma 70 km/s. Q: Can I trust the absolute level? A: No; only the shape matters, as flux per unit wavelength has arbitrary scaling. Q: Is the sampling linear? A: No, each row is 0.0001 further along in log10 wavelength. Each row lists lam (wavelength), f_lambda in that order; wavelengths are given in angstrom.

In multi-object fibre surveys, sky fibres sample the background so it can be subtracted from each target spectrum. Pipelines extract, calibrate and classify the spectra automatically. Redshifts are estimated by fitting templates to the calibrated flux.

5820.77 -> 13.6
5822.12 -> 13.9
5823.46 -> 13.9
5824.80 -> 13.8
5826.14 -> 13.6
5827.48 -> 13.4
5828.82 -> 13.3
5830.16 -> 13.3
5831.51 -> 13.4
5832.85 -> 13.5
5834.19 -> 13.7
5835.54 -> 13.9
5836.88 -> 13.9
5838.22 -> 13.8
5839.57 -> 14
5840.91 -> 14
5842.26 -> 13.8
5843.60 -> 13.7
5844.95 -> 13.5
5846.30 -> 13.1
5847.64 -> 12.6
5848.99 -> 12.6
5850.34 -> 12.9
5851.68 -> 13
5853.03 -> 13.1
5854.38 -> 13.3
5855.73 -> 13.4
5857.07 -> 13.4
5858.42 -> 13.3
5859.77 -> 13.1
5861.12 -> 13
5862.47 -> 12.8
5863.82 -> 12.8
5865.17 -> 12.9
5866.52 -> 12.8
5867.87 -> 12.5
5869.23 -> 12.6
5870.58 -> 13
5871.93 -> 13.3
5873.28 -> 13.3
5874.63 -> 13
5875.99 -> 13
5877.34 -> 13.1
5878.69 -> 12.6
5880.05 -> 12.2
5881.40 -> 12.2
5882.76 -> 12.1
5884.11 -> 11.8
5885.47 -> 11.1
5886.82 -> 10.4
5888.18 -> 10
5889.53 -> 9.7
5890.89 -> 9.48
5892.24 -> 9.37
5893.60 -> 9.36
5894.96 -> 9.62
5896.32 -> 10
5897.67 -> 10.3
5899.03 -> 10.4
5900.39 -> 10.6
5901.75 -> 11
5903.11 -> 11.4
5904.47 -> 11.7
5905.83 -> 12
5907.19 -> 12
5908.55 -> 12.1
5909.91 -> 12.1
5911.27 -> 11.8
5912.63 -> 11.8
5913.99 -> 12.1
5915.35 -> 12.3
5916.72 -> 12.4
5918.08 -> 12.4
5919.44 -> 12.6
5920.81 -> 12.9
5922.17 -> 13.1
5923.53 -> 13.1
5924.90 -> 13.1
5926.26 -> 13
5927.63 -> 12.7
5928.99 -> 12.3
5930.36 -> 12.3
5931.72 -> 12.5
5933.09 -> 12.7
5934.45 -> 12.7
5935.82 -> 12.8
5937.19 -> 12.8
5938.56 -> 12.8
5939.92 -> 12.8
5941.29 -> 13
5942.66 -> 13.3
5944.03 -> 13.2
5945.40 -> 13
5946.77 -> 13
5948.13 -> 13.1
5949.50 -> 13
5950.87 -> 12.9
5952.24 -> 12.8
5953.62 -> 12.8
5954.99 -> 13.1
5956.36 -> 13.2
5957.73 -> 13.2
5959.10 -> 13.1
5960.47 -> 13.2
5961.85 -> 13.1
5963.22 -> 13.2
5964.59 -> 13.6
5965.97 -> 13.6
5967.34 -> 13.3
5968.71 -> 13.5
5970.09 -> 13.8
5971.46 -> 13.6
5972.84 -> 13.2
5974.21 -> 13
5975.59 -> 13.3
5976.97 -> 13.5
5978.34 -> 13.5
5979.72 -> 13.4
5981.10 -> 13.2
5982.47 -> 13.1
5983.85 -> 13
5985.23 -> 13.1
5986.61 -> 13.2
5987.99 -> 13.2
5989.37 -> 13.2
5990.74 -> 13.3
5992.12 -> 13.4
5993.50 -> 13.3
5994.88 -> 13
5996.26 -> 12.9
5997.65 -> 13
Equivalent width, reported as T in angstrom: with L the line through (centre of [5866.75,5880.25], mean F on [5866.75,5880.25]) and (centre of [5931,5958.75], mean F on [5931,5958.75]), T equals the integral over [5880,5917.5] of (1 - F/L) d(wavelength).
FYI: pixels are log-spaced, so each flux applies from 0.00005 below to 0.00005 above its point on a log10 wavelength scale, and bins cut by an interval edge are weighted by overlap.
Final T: 5.2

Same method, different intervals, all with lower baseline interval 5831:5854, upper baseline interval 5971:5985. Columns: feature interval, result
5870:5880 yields 0.3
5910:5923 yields 0.9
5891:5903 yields 2.9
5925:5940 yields 0.7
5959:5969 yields 0.0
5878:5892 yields 2.4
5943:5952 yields 0.2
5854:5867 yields 0.3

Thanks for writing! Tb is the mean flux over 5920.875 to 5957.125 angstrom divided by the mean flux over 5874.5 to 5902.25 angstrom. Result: 1.17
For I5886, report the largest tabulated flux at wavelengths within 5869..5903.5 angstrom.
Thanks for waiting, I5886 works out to 13.3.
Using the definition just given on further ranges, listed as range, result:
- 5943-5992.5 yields 13.8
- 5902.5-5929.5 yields 13.1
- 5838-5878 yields 14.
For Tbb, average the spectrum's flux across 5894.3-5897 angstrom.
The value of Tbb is 9.83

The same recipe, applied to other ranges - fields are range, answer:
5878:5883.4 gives 12.3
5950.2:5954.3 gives 12.8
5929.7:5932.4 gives 12.4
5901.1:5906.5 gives 11.5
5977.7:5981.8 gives 13.4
